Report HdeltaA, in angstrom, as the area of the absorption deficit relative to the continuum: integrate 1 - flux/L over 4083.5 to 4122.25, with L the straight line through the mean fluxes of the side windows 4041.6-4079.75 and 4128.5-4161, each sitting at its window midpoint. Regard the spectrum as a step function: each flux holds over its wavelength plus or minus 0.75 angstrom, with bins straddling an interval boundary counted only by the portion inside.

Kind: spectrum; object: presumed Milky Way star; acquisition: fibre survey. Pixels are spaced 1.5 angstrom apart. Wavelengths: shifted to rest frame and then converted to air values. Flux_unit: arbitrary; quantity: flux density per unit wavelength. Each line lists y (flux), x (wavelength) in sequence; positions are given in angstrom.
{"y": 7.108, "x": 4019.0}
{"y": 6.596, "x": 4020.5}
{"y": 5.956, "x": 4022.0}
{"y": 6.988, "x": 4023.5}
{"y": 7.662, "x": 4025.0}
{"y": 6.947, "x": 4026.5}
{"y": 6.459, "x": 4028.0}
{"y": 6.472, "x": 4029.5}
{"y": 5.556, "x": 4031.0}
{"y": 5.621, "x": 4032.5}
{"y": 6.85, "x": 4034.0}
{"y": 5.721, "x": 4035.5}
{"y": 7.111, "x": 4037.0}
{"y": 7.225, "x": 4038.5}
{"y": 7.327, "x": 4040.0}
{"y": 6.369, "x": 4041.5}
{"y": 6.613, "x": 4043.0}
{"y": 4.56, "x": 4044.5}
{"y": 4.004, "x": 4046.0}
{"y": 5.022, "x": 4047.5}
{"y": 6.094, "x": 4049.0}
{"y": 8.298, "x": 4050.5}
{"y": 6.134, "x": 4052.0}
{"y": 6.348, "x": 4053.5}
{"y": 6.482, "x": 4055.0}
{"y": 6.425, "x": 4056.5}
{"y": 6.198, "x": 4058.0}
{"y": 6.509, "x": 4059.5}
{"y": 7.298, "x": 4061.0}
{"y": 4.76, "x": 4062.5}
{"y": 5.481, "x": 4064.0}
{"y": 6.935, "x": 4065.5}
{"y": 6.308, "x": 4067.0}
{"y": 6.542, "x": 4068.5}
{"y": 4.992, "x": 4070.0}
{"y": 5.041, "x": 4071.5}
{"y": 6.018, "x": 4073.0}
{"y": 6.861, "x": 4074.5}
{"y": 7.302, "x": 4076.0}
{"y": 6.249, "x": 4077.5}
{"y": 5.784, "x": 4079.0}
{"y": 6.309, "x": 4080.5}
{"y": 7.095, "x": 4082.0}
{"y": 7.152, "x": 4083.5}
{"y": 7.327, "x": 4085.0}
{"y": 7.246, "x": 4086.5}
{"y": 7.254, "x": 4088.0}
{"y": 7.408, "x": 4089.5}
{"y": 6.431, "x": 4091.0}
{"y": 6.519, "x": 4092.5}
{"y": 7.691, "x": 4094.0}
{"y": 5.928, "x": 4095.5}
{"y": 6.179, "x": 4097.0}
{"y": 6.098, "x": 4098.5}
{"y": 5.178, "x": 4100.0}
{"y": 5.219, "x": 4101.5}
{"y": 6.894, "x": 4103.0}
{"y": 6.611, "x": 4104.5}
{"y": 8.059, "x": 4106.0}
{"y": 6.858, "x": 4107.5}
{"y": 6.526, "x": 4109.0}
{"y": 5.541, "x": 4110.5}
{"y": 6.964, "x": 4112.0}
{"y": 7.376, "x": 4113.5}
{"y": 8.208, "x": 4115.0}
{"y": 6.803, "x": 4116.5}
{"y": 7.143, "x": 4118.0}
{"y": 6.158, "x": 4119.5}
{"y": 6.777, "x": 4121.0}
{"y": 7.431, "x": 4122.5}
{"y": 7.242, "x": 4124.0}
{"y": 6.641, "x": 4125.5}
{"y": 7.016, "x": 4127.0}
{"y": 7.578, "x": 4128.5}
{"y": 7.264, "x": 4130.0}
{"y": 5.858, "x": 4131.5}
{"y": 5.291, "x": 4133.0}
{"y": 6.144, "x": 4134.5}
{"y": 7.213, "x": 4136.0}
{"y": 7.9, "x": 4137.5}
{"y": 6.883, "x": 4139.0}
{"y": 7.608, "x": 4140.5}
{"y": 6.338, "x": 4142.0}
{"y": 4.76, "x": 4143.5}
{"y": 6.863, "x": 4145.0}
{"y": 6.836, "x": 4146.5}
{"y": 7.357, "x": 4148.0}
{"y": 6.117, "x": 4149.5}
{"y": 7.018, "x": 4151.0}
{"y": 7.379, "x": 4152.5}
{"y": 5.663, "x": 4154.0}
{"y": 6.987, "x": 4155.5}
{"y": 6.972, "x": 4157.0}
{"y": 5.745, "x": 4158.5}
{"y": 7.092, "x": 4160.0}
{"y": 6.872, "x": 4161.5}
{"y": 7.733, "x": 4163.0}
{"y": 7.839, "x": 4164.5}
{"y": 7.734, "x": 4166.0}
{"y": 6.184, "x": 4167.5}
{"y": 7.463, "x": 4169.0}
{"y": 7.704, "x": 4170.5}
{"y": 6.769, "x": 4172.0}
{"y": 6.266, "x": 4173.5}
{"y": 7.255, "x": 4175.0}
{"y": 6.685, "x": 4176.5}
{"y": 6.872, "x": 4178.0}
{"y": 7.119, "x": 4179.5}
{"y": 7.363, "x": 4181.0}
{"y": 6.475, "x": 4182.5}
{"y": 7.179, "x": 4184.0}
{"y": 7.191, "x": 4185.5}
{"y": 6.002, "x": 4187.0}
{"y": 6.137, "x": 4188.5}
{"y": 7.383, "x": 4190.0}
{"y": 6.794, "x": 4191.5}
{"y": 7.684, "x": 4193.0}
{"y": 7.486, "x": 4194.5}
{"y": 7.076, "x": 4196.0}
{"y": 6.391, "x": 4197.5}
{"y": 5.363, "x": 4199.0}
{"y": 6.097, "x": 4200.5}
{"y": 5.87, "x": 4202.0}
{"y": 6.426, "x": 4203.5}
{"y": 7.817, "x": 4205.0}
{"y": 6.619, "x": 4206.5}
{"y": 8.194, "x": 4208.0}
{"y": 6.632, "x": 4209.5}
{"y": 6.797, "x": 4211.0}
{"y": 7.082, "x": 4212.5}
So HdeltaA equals -2.3 angstrom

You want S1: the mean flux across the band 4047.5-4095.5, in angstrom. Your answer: 6.5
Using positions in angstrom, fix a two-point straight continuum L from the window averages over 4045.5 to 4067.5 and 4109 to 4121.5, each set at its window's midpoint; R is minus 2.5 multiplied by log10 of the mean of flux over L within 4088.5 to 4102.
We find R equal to 0.05 mag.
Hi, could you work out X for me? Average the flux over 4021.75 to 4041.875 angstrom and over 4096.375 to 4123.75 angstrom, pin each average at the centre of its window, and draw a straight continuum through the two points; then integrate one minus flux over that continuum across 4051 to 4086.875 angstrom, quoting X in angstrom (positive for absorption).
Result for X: 1.5 angstrom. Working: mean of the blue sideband 6.61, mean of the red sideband 6.68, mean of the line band 6.37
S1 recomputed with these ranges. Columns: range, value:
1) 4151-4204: 6.84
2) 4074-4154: 6.74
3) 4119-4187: 6.86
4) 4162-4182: 7.14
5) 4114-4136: 6.84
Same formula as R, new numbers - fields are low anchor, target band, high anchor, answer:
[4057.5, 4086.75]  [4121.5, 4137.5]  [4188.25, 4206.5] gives -0.05 mag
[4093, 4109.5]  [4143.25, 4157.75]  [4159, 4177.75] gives 0.04 mag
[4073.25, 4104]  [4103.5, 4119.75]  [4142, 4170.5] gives -0.04 mag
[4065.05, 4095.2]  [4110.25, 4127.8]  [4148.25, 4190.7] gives -0.04 mag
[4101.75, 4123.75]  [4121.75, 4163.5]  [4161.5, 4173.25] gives 0.05 mag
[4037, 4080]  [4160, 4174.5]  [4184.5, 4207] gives -0.09 mag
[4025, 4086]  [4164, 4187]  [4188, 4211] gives -0.05 mag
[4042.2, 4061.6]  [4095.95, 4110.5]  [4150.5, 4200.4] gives 0.02 mag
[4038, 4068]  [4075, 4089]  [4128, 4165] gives -0.08 mag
